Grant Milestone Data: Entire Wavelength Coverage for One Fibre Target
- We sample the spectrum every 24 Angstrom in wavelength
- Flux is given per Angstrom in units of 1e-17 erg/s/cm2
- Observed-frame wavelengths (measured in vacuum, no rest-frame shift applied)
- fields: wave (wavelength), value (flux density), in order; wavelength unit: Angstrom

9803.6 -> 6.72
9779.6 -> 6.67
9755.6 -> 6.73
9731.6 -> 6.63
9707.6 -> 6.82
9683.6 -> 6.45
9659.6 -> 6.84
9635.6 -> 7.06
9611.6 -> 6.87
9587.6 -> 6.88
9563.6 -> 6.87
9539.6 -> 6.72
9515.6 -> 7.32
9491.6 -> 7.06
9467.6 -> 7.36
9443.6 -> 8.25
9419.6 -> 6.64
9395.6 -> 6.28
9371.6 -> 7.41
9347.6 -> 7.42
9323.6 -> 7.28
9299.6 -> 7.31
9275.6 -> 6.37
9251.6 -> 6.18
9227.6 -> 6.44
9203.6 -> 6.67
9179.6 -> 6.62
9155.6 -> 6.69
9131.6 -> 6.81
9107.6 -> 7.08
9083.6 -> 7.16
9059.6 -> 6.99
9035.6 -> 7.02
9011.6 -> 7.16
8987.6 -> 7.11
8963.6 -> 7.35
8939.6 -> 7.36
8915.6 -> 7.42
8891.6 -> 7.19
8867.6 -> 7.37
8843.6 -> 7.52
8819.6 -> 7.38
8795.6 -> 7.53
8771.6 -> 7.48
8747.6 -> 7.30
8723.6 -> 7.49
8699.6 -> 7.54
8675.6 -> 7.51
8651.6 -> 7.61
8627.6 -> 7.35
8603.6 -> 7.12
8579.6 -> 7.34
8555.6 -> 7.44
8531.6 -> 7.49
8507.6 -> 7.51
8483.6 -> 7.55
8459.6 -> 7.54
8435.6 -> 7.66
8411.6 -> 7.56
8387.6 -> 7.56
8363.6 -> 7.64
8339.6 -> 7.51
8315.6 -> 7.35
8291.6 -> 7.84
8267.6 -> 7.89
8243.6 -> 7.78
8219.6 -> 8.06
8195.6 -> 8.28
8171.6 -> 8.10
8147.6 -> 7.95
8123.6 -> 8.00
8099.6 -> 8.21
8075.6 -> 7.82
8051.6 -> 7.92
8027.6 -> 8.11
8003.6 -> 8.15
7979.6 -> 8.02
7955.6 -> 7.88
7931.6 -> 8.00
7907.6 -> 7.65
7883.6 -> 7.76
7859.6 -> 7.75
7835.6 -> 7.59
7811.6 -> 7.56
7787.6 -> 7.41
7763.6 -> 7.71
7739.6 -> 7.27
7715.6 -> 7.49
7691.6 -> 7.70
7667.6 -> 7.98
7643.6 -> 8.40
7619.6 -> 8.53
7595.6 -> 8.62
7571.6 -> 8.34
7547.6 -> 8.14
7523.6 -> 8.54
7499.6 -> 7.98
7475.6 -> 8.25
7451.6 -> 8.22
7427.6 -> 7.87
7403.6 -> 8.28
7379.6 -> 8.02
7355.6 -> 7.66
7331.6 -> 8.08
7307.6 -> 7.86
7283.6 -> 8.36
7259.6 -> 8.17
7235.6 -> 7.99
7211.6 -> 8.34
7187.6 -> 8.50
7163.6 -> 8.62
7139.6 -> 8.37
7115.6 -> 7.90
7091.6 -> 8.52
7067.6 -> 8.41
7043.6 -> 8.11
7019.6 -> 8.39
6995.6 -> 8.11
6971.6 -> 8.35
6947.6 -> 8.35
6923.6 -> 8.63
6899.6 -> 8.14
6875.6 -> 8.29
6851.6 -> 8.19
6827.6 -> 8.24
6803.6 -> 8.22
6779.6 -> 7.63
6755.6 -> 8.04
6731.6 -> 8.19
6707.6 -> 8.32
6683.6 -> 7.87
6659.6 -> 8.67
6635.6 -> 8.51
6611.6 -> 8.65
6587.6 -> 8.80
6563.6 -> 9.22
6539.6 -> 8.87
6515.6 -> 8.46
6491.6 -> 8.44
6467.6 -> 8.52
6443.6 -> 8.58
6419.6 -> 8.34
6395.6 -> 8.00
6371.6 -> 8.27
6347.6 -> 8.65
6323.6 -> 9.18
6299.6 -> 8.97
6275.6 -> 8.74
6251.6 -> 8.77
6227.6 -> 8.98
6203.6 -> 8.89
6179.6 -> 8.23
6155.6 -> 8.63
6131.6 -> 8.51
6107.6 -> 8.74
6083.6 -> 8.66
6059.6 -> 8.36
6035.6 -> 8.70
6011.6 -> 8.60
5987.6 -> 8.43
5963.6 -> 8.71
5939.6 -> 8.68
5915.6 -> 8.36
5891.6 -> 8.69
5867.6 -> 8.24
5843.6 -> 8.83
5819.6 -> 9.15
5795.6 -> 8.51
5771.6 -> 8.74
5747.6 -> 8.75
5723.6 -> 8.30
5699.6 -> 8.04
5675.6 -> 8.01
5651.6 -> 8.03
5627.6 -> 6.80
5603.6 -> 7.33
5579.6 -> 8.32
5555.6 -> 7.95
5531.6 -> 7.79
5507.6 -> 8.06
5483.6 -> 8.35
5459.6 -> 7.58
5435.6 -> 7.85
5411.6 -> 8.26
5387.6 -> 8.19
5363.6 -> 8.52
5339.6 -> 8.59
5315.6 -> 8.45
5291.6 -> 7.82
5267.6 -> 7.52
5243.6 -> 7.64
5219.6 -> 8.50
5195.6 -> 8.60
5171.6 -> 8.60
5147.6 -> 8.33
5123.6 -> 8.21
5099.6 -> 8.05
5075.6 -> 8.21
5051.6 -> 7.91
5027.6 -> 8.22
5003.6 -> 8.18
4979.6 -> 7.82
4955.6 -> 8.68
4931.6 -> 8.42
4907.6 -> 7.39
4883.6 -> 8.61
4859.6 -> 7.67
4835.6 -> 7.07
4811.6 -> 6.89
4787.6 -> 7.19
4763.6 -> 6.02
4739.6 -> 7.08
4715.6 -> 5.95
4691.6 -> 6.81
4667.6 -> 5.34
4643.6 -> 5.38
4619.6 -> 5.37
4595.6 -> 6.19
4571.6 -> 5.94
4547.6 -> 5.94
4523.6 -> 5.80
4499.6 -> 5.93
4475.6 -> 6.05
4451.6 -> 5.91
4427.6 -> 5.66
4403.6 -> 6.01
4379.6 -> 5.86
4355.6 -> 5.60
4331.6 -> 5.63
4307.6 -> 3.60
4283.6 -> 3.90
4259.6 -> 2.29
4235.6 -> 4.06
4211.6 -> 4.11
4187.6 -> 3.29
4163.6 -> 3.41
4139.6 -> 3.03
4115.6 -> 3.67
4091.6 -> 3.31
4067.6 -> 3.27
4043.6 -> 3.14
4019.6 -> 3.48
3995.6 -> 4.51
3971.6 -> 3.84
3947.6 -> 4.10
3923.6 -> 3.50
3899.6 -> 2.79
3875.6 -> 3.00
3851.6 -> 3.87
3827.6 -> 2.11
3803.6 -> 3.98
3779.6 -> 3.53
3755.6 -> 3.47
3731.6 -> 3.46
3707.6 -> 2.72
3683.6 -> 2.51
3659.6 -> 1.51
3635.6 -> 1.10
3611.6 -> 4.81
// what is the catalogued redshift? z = 0.084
